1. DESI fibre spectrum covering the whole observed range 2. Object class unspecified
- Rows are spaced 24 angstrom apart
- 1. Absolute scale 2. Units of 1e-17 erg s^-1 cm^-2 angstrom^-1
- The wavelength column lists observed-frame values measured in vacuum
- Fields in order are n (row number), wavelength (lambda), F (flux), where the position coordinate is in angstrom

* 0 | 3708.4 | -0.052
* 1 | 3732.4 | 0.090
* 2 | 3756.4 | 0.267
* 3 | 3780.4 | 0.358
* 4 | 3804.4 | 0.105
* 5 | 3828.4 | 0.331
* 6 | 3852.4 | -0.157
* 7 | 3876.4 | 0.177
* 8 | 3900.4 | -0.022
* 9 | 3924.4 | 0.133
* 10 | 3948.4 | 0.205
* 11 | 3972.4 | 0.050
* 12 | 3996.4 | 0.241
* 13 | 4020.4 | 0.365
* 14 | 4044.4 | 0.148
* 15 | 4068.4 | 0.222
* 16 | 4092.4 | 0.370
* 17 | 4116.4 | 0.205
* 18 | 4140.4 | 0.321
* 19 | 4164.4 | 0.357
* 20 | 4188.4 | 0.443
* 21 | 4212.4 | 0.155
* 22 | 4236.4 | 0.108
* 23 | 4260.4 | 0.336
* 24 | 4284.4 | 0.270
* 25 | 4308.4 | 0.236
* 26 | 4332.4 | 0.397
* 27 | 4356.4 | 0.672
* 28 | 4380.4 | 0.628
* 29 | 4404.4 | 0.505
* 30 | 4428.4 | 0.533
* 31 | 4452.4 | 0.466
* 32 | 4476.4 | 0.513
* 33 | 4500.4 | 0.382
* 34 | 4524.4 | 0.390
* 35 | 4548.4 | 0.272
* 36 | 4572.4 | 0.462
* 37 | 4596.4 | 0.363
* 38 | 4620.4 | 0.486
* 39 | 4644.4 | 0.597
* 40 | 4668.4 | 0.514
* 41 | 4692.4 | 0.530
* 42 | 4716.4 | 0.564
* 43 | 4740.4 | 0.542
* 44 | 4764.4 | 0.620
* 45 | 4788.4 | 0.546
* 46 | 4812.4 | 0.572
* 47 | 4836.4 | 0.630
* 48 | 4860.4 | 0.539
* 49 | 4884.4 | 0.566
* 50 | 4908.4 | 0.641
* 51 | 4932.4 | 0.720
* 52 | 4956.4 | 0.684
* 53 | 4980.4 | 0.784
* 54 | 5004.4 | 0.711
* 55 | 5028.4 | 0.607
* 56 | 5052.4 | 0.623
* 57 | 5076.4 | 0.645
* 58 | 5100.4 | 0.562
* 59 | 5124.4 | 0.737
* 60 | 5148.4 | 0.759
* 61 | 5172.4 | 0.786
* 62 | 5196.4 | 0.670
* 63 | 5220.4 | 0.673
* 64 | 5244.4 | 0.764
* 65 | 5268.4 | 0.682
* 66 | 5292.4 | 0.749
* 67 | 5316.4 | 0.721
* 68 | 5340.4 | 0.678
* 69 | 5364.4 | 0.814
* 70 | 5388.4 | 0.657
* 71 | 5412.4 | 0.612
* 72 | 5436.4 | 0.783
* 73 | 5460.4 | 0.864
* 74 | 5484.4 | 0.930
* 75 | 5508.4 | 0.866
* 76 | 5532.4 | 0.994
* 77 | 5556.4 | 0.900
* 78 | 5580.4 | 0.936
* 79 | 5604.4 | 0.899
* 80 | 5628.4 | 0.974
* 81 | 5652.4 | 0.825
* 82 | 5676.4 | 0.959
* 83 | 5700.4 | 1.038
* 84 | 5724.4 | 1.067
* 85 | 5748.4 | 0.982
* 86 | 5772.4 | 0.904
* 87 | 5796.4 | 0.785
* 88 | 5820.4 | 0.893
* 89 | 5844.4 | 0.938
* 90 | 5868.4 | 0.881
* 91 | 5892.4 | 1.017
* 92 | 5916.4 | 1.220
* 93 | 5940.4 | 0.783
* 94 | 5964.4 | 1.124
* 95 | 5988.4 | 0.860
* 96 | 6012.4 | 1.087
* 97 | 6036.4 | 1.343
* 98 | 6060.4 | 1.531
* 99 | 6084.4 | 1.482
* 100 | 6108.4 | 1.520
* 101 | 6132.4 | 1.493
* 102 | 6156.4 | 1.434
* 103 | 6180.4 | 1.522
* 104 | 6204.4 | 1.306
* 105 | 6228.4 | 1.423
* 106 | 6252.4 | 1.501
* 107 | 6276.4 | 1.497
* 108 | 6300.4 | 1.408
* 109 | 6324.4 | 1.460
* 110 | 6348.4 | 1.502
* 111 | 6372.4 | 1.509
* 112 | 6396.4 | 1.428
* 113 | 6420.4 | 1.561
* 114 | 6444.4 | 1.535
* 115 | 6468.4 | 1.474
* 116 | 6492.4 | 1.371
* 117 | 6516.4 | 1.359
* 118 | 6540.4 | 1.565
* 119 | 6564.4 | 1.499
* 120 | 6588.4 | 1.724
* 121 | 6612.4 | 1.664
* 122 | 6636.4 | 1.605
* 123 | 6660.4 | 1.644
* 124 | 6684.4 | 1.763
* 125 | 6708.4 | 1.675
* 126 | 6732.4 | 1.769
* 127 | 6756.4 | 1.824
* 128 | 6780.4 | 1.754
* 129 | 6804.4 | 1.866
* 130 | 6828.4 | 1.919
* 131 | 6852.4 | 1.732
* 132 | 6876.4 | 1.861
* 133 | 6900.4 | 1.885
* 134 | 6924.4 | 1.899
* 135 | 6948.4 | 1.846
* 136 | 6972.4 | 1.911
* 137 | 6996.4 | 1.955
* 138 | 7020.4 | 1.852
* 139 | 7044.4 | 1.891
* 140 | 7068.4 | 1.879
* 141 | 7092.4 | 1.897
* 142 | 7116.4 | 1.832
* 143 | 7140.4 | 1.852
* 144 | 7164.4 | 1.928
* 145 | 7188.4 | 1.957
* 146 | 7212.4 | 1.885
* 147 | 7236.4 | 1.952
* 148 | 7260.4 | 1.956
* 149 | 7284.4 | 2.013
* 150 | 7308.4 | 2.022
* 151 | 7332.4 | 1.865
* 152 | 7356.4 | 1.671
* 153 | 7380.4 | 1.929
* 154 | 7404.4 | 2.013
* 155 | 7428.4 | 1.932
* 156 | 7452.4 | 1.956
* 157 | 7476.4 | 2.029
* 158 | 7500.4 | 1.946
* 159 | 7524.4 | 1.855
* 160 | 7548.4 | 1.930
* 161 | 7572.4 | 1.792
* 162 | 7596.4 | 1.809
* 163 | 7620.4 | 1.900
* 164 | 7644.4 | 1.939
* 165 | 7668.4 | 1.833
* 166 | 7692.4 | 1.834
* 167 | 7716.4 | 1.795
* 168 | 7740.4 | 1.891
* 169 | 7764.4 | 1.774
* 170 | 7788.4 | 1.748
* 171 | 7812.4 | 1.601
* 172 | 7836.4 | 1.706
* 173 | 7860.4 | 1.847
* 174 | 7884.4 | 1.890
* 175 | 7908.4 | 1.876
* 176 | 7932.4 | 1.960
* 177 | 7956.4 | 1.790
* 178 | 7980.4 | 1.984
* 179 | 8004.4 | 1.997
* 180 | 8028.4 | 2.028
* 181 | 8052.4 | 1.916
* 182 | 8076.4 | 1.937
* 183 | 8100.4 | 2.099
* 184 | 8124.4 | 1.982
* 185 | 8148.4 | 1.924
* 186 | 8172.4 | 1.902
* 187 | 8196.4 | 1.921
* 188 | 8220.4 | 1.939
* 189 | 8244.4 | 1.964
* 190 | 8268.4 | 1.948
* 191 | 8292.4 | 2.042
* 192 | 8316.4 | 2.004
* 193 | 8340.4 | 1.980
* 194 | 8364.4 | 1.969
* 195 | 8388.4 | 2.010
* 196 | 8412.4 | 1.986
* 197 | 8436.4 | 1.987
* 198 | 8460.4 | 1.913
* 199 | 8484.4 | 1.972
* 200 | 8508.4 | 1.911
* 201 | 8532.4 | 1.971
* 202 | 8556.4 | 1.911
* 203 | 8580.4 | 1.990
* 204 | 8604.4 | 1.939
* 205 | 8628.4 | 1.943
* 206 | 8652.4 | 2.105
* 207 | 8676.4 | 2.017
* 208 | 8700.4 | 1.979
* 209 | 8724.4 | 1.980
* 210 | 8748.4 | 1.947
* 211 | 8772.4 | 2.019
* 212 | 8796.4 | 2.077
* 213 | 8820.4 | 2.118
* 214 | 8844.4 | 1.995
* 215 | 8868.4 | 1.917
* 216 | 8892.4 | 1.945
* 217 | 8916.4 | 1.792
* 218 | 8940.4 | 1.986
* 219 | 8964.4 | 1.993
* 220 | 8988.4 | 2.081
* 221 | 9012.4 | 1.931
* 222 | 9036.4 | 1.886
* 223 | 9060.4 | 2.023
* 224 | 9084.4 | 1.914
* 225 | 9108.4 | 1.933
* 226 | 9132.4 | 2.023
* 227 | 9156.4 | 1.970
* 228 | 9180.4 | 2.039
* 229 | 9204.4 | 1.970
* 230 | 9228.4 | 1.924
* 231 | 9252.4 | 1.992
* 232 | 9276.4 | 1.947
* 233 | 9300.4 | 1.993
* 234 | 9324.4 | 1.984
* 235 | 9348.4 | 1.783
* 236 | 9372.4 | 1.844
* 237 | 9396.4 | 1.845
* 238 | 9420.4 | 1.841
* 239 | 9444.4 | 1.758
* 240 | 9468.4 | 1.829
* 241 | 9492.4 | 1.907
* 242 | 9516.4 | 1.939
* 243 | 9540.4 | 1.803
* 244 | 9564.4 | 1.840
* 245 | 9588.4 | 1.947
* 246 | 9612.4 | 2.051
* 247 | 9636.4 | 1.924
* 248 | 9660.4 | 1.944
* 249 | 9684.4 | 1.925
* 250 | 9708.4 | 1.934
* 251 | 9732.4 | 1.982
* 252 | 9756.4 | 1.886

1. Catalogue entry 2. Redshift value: 0.511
